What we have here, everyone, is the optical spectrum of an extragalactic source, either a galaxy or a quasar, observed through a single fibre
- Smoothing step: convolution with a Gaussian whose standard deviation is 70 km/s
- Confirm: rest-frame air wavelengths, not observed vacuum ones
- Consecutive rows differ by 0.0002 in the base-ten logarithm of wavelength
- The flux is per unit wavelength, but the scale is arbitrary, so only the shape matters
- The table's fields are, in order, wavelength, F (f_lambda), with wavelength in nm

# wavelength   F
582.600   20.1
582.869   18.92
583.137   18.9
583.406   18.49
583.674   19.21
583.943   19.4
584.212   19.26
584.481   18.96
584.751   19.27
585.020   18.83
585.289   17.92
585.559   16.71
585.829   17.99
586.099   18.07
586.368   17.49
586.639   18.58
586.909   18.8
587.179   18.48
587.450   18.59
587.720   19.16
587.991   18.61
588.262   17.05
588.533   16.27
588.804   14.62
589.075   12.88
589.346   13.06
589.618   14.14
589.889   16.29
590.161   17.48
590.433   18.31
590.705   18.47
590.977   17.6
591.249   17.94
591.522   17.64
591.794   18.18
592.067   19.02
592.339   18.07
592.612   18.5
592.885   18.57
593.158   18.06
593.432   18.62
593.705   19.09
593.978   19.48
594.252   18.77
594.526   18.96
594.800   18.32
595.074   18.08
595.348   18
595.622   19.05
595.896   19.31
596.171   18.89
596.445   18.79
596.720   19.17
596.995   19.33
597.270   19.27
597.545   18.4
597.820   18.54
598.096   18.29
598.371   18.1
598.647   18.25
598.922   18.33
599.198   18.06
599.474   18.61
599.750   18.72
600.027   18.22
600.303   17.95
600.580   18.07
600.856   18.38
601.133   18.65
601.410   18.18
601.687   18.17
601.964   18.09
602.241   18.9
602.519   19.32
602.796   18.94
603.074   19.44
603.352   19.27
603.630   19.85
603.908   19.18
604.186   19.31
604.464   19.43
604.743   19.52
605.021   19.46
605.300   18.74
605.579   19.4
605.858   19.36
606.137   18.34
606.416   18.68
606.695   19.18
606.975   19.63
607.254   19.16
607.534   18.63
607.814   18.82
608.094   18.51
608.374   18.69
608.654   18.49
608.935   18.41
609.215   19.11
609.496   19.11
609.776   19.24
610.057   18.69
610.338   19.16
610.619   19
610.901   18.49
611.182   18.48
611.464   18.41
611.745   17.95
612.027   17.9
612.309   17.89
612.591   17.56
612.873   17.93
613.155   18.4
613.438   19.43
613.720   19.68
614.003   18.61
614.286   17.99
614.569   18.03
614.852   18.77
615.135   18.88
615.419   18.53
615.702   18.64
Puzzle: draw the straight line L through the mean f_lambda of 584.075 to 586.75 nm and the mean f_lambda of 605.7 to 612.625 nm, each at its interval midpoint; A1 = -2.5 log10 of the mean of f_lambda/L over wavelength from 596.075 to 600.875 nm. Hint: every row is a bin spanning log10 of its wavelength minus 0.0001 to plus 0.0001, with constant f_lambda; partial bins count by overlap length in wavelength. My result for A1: 0.00 mag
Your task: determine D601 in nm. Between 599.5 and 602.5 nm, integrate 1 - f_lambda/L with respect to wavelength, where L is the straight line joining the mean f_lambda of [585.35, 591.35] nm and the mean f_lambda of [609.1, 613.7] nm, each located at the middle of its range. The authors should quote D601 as -0.08 nm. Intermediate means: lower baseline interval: 17.1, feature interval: 18.4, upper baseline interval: 18.6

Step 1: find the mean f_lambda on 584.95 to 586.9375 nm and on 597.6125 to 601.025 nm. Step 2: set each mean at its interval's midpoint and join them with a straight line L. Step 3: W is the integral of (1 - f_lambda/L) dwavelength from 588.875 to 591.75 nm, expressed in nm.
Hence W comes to 0.27 nm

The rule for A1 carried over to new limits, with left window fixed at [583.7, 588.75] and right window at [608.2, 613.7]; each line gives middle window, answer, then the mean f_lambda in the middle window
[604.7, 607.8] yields -0.03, 19.1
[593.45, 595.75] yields -0.02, 18.7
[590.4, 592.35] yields 0.01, 18.2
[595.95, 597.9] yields -0.03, 18.9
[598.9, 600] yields 0.00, 18.4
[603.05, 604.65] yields -0.05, 19.4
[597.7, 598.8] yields 0.01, 18.3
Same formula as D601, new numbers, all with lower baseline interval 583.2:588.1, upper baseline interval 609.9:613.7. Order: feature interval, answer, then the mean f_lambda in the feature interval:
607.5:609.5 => -0.03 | 18.7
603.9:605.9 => -0.09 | 19.3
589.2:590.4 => 0.20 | 15.5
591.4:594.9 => -0.01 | 18.6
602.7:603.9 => -0.06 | 19.4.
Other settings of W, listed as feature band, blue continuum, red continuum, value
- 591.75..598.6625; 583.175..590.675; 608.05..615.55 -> -0.29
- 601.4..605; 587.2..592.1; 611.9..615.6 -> -0.26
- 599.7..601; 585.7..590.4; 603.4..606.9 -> 0.02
